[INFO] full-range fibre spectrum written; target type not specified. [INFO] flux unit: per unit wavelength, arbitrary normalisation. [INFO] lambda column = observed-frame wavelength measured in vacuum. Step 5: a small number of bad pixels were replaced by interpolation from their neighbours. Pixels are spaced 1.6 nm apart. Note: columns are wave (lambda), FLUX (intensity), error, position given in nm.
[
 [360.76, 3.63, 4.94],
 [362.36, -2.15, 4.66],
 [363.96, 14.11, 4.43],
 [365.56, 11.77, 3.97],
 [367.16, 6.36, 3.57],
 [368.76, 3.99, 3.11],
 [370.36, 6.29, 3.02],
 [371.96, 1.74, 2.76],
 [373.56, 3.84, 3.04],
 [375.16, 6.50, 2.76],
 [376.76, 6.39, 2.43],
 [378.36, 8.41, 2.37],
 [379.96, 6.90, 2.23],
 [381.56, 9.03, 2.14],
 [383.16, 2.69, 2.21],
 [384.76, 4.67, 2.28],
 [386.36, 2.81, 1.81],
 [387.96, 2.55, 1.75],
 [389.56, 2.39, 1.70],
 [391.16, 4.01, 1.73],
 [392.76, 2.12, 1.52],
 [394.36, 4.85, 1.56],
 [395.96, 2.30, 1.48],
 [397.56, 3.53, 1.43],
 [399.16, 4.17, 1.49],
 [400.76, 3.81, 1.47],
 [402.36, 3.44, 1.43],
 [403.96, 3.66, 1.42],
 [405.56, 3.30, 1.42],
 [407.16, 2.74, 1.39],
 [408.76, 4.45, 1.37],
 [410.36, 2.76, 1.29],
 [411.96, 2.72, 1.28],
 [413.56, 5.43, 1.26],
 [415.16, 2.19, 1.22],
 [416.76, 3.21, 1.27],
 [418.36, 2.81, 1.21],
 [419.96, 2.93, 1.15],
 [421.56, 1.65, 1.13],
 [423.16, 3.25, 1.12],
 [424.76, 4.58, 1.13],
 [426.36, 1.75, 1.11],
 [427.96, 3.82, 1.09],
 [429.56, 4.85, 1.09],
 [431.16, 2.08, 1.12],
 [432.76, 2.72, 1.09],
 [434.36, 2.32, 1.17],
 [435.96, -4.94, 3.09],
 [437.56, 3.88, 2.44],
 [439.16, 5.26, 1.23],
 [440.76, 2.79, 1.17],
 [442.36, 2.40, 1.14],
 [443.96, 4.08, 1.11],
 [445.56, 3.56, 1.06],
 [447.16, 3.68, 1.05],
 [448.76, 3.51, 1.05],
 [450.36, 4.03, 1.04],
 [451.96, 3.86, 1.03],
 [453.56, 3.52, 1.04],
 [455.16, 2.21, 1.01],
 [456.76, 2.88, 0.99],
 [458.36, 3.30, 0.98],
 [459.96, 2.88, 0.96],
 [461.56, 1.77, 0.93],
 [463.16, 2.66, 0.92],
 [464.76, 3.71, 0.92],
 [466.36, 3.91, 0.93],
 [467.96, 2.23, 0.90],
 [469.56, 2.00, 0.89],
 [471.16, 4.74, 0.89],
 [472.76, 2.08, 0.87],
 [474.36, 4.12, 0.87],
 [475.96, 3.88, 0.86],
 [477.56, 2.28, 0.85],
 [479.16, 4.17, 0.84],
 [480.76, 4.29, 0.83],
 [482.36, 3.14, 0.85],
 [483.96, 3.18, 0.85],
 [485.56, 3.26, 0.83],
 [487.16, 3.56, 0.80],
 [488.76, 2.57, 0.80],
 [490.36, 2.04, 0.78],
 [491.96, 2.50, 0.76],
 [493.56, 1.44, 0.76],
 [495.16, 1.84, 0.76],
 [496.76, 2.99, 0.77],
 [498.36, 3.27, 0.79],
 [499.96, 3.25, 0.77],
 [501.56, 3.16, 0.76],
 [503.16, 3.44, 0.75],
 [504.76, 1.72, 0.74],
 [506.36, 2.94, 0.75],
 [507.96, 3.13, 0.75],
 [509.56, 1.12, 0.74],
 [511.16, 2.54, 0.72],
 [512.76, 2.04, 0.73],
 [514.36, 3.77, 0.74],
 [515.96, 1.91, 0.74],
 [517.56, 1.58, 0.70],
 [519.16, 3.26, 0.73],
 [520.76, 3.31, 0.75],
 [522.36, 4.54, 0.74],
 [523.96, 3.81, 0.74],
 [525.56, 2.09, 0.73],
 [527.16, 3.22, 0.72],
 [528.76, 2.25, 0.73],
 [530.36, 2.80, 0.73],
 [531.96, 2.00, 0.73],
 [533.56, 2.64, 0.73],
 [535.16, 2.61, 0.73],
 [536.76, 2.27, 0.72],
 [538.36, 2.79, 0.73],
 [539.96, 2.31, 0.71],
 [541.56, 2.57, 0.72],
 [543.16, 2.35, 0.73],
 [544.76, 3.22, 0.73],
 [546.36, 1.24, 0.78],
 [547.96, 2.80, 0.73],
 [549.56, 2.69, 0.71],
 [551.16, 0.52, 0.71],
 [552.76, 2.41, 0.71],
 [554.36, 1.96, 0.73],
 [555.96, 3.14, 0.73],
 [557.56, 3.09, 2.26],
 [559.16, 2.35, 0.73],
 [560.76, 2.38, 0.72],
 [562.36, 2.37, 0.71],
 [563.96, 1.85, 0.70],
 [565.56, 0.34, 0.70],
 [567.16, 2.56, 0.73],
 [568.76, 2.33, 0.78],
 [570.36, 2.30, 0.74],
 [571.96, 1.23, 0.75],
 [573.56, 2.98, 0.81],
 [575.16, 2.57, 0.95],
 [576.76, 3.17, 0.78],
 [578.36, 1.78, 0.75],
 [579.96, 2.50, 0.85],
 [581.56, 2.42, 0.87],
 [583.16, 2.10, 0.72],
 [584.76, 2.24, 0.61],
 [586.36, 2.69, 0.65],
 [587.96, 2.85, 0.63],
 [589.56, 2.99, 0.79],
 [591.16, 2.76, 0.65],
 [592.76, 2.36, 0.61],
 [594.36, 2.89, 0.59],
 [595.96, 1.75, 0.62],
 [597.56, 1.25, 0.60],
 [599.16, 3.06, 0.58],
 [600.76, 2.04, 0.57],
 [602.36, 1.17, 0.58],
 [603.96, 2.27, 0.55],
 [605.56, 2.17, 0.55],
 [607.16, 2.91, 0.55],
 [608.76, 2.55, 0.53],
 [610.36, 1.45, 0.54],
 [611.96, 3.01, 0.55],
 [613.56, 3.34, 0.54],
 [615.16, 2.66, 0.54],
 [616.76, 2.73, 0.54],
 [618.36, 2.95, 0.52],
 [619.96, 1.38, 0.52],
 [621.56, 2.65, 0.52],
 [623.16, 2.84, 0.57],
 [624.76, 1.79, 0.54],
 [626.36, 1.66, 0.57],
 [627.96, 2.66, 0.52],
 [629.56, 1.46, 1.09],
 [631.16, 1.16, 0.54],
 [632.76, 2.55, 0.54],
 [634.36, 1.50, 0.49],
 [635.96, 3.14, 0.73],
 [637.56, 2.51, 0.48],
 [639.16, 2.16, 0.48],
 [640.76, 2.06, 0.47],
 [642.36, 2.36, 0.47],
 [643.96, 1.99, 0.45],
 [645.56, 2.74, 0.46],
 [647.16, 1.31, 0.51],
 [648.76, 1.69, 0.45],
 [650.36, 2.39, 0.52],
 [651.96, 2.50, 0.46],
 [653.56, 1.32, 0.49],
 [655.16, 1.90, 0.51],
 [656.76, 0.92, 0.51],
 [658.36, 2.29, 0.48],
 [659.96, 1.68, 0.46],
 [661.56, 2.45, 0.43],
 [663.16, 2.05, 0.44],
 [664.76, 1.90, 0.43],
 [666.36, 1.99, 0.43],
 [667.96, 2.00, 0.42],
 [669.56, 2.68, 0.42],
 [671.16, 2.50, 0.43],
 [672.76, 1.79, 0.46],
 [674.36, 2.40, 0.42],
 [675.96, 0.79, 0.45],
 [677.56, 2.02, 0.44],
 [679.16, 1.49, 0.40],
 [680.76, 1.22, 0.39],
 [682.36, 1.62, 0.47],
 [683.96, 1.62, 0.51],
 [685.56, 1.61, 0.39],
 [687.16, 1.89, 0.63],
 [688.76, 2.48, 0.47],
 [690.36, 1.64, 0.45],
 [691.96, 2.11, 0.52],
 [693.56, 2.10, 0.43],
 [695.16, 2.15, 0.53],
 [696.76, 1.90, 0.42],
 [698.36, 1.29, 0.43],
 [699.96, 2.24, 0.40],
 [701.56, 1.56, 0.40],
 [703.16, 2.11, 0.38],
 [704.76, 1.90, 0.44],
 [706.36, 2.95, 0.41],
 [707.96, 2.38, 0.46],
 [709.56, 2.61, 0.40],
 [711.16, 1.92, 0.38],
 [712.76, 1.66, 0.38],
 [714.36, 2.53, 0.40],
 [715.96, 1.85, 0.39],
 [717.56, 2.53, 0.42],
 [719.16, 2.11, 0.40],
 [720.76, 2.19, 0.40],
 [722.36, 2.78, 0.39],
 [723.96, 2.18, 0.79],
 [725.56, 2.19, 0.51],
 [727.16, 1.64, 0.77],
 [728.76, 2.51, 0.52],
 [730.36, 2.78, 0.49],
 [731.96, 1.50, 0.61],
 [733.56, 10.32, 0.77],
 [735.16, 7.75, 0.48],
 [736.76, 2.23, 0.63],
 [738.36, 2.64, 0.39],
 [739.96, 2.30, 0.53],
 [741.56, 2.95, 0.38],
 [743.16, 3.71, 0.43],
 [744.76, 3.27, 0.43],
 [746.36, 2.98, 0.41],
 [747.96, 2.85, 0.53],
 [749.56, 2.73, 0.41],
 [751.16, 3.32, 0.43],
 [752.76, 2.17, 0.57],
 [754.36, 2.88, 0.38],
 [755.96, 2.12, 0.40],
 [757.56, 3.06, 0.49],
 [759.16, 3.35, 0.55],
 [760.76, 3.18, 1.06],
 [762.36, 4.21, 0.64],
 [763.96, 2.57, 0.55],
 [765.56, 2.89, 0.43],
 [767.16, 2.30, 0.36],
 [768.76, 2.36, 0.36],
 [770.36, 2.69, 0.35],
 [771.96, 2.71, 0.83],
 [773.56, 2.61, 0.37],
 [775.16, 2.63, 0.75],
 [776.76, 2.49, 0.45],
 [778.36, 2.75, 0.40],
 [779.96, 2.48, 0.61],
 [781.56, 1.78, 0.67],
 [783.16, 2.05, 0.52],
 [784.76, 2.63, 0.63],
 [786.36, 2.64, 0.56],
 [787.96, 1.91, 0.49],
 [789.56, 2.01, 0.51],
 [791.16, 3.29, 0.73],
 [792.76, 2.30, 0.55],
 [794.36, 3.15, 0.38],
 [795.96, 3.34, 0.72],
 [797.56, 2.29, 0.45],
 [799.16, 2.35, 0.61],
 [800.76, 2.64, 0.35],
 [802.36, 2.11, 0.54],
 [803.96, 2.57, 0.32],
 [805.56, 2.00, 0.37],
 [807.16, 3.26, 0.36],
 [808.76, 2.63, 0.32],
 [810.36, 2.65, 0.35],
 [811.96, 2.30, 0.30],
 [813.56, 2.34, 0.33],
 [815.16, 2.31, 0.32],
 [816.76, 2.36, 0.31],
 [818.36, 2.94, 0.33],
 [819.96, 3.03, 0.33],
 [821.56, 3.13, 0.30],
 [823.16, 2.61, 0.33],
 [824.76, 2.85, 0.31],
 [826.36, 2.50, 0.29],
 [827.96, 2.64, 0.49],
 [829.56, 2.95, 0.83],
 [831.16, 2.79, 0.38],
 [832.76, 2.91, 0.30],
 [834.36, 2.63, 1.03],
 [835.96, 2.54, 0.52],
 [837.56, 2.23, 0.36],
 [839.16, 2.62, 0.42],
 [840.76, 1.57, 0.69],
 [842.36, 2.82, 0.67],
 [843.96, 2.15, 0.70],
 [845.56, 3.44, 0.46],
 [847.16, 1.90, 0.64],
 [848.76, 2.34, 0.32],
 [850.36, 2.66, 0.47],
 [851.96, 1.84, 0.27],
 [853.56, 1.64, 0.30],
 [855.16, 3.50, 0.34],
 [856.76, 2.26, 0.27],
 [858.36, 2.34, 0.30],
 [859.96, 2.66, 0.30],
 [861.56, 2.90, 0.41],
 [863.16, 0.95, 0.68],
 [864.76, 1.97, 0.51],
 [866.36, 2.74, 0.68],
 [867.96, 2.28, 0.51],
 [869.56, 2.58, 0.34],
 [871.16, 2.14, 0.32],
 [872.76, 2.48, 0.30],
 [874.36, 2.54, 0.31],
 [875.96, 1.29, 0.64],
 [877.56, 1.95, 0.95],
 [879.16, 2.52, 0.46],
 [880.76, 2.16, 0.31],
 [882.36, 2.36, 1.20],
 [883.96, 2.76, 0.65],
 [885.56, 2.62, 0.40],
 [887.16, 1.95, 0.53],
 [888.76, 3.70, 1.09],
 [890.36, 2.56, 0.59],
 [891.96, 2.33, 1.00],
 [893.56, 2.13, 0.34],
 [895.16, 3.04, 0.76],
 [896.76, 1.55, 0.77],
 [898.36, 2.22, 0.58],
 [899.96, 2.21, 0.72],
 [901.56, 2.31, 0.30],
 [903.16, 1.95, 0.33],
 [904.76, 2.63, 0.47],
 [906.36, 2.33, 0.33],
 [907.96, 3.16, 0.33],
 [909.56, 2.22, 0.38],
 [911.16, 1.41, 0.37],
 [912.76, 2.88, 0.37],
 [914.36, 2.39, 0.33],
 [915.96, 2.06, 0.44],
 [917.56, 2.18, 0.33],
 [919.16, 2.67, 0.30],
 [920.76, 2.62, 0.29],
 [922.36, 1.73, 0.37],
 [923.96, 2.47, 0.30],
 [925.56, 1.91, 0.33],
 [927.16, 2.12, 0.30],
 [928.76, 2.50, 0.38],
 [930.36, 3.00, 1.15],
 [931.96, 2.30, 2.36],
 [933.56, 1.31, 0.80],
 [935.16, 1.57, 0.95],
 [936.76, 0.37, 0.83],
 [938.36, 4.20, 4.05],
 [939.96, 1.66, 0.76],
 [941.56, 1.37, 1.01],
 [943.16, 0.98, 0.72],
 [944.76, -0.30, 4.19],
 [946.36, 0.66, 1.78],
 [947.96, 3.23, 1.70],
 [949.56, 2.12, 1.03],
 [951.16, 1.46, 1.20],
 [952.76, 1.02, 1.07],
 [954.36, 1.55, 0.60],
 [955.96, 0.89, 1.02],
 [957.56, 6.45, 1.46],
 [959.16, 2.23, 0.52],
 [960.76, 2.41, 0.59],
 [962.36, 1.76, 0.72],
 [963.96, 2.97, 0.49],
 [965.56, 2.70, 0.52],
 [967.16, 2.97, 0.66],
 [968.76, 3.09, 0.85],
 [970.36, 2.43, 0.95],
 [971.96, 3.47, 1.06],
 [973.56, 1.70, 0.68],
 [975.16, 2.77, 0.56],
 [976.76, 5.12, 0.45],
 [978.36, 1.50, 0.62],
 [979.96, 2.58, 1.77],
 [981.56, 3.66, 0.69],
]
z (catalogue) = 0.97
